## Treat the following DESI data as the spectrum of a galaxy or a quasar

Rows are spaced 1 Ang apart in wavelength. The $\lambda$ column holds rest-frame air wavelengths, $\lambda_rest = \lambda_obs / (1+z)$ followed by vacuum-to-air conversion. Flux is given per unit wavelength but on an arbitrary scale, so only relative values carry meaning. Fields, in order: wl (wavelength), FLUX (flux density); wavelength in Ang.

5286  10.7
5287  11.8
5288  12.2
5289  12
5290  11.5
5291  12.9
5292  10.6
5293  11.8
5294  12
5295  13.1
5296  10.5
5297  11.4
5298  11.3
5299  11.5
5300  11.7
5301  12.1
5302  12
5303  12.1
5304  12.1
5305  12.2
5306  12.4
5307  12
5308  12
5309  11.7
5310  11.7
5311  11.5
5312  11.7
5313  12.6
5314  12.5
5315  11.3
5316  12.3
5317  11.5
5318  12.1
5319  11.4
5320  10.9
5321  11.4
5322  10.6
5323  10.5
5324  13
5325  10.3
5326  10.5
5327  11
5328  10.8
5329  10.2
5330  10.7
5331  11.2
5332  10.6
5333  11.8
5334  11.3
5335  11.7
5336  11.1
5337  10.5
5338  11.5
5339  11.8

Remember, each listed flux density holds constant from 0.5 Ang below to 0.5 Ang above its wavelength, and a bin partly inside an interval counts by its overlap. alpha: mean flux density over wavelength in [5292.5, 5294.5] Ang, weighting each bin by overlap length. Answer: 11.9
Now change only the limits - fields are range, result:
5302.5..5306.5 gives 12.2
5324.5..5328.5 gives 10.6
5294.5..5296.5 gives 11.8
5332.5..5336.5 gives 11.5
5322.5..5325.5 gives 11.3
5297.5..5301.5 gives 11.6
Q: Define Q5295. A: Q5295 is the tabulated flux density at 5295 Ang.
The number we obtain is 13.1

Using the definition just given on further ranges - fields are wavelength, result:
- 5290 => 11.5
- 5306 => 12.4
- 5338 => 11.5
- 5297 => 11.4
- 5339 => 11.8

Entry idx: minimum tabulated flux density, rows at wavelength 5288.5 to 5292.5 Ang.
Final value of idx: 10.6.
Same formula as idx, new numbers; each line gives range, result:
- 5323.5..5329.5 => 10.2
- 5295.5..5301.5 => 10.5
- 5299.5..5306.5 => 11.7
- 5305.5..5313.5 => 11.5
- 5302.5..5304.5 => 12.1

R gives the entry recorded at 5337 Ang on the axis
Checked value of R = 10.5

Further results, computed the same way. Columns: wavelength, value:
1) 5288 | 12.2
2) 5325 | 10.3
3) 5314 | 12.5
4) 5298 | 11.3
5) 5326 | 10.5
